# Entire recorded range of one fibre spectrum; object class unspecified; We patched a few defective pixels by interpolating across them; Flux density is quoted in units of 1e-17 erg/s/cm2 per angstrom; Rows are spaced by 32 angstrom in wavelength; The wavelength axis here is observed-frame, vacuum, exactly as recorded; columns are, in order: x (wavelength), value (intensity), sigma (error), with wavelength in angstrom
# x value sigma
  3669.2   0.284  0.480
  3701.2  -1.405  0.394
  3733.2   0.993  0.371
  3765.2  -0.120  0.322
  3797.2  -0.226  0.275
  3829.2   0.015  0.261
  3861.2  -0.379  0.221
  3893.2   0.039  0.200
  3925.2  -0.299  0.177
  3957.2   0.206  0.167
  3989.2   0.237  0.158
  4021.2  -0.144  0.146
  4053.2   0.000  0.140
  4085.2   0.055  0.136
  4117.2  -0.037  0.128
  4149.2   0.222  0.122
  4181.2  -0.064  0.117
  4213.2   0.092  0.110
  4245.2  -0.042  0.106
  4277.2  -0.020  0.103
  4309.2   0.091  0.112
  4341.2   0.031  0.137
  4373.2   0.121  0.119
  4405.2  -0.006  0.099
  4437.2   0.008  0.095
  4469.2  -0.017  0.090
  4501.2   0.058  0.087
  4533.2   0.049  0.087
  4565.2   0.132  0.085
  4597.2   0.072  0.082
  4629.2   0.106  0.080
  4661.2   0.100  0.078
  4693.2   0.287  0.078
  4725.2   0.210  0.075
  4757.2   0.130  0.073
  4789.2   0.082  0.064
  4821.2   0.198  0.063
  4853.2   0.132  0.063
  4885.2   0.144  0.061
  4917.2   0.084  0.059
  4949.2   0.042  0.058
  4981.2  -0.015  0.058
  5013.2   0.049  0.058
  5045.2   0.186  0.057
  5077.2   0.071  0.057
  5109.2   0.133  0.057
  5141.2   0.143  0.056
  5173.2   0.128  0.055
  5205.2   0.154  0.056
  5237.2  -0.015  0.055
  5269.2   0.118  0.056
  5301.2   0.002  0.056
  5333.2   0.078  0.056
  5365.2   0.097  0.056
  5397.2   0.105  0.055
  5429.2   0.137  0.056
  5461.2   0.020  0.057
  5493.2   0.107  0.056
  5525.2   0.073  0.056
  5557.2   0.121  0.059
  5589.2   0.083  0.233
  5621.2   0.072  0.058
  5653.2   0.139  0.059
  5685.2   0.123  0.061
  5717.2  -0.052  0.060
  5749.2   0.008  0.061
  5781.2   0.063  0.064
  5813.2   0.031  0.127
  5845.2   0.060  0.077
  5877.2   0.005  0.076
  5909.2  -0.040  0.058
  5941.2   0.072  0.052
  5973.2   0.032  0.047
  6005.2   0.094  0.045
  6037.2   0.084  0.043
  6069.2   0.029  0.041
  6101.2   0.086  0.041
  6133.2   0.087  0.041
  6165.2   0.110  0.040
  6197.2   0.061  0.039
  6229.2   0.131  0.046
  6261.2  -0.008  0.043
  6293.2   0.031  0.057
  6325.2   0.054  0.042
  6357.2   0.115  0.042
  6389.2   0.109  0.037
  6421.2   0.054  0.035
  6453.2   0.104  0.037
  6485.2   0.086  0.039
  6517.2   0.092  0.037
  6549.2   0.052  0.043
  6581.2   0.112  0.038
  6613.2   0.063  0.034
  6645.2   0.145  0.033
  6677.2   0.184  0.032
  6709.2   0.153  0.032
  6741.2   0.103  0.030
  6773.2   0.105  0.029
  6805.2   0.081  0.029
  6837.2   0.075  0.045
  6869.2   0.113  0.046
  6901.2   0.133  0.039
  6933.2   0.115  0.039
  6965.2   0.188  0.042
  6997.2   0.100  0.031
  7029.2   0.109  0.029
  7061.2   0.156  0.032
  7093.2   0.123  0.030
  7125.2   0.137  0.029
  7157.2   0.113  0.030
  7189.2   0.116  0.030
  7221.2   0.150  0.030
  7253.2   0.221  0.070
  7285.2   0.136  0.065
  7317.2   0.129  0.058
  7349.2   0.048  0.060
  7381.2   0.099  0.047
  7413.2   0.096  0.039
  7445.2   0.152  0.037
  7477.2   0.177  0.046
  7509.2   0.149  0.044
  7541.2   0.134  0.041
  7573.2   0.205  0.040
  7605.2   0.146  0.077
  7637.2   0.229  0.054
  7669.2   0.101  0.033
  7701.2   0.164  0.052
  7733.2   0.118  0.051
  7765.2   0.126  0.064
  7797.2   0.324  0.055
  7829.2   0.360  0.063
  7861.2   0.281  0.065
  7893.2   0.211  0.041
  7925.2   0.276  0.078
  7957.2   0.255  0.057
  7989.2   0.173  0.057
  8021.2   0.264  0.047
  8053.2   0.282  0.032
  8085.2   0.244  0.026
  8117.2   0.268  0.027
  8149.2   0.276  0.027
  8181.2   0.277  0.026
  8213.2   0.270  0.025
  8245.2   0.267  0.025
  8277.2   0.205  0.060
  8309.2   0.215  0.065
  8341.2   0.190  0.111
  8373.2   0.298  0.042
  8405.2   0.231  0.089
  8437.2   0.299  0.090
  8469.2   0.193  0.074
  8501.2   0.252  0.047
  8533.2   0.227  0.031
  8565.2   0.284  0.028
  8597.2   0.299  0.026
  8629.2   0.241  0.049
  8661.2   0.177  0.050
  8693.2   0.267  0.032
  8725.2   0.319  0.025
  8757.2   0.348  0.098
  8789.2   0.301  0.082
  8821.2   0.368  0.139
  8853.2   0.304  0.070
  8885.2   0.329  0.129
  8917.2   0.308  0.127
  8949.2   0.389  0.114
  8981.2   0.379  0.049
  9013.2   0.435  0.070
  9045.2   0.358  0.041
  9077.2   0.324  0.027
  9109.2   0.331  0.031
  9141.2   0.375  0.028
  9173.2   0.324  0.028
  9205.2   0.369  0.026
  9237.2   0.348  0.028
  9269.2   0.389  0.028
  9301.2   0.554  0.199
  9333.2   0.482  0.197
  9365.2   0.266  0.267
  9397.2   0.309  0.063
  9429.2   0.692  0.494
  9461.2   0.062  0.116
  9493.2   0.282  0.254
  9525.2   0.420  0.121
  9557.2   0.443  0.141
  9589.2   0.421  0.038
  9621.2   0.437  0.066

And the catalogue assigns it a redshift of 0.947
